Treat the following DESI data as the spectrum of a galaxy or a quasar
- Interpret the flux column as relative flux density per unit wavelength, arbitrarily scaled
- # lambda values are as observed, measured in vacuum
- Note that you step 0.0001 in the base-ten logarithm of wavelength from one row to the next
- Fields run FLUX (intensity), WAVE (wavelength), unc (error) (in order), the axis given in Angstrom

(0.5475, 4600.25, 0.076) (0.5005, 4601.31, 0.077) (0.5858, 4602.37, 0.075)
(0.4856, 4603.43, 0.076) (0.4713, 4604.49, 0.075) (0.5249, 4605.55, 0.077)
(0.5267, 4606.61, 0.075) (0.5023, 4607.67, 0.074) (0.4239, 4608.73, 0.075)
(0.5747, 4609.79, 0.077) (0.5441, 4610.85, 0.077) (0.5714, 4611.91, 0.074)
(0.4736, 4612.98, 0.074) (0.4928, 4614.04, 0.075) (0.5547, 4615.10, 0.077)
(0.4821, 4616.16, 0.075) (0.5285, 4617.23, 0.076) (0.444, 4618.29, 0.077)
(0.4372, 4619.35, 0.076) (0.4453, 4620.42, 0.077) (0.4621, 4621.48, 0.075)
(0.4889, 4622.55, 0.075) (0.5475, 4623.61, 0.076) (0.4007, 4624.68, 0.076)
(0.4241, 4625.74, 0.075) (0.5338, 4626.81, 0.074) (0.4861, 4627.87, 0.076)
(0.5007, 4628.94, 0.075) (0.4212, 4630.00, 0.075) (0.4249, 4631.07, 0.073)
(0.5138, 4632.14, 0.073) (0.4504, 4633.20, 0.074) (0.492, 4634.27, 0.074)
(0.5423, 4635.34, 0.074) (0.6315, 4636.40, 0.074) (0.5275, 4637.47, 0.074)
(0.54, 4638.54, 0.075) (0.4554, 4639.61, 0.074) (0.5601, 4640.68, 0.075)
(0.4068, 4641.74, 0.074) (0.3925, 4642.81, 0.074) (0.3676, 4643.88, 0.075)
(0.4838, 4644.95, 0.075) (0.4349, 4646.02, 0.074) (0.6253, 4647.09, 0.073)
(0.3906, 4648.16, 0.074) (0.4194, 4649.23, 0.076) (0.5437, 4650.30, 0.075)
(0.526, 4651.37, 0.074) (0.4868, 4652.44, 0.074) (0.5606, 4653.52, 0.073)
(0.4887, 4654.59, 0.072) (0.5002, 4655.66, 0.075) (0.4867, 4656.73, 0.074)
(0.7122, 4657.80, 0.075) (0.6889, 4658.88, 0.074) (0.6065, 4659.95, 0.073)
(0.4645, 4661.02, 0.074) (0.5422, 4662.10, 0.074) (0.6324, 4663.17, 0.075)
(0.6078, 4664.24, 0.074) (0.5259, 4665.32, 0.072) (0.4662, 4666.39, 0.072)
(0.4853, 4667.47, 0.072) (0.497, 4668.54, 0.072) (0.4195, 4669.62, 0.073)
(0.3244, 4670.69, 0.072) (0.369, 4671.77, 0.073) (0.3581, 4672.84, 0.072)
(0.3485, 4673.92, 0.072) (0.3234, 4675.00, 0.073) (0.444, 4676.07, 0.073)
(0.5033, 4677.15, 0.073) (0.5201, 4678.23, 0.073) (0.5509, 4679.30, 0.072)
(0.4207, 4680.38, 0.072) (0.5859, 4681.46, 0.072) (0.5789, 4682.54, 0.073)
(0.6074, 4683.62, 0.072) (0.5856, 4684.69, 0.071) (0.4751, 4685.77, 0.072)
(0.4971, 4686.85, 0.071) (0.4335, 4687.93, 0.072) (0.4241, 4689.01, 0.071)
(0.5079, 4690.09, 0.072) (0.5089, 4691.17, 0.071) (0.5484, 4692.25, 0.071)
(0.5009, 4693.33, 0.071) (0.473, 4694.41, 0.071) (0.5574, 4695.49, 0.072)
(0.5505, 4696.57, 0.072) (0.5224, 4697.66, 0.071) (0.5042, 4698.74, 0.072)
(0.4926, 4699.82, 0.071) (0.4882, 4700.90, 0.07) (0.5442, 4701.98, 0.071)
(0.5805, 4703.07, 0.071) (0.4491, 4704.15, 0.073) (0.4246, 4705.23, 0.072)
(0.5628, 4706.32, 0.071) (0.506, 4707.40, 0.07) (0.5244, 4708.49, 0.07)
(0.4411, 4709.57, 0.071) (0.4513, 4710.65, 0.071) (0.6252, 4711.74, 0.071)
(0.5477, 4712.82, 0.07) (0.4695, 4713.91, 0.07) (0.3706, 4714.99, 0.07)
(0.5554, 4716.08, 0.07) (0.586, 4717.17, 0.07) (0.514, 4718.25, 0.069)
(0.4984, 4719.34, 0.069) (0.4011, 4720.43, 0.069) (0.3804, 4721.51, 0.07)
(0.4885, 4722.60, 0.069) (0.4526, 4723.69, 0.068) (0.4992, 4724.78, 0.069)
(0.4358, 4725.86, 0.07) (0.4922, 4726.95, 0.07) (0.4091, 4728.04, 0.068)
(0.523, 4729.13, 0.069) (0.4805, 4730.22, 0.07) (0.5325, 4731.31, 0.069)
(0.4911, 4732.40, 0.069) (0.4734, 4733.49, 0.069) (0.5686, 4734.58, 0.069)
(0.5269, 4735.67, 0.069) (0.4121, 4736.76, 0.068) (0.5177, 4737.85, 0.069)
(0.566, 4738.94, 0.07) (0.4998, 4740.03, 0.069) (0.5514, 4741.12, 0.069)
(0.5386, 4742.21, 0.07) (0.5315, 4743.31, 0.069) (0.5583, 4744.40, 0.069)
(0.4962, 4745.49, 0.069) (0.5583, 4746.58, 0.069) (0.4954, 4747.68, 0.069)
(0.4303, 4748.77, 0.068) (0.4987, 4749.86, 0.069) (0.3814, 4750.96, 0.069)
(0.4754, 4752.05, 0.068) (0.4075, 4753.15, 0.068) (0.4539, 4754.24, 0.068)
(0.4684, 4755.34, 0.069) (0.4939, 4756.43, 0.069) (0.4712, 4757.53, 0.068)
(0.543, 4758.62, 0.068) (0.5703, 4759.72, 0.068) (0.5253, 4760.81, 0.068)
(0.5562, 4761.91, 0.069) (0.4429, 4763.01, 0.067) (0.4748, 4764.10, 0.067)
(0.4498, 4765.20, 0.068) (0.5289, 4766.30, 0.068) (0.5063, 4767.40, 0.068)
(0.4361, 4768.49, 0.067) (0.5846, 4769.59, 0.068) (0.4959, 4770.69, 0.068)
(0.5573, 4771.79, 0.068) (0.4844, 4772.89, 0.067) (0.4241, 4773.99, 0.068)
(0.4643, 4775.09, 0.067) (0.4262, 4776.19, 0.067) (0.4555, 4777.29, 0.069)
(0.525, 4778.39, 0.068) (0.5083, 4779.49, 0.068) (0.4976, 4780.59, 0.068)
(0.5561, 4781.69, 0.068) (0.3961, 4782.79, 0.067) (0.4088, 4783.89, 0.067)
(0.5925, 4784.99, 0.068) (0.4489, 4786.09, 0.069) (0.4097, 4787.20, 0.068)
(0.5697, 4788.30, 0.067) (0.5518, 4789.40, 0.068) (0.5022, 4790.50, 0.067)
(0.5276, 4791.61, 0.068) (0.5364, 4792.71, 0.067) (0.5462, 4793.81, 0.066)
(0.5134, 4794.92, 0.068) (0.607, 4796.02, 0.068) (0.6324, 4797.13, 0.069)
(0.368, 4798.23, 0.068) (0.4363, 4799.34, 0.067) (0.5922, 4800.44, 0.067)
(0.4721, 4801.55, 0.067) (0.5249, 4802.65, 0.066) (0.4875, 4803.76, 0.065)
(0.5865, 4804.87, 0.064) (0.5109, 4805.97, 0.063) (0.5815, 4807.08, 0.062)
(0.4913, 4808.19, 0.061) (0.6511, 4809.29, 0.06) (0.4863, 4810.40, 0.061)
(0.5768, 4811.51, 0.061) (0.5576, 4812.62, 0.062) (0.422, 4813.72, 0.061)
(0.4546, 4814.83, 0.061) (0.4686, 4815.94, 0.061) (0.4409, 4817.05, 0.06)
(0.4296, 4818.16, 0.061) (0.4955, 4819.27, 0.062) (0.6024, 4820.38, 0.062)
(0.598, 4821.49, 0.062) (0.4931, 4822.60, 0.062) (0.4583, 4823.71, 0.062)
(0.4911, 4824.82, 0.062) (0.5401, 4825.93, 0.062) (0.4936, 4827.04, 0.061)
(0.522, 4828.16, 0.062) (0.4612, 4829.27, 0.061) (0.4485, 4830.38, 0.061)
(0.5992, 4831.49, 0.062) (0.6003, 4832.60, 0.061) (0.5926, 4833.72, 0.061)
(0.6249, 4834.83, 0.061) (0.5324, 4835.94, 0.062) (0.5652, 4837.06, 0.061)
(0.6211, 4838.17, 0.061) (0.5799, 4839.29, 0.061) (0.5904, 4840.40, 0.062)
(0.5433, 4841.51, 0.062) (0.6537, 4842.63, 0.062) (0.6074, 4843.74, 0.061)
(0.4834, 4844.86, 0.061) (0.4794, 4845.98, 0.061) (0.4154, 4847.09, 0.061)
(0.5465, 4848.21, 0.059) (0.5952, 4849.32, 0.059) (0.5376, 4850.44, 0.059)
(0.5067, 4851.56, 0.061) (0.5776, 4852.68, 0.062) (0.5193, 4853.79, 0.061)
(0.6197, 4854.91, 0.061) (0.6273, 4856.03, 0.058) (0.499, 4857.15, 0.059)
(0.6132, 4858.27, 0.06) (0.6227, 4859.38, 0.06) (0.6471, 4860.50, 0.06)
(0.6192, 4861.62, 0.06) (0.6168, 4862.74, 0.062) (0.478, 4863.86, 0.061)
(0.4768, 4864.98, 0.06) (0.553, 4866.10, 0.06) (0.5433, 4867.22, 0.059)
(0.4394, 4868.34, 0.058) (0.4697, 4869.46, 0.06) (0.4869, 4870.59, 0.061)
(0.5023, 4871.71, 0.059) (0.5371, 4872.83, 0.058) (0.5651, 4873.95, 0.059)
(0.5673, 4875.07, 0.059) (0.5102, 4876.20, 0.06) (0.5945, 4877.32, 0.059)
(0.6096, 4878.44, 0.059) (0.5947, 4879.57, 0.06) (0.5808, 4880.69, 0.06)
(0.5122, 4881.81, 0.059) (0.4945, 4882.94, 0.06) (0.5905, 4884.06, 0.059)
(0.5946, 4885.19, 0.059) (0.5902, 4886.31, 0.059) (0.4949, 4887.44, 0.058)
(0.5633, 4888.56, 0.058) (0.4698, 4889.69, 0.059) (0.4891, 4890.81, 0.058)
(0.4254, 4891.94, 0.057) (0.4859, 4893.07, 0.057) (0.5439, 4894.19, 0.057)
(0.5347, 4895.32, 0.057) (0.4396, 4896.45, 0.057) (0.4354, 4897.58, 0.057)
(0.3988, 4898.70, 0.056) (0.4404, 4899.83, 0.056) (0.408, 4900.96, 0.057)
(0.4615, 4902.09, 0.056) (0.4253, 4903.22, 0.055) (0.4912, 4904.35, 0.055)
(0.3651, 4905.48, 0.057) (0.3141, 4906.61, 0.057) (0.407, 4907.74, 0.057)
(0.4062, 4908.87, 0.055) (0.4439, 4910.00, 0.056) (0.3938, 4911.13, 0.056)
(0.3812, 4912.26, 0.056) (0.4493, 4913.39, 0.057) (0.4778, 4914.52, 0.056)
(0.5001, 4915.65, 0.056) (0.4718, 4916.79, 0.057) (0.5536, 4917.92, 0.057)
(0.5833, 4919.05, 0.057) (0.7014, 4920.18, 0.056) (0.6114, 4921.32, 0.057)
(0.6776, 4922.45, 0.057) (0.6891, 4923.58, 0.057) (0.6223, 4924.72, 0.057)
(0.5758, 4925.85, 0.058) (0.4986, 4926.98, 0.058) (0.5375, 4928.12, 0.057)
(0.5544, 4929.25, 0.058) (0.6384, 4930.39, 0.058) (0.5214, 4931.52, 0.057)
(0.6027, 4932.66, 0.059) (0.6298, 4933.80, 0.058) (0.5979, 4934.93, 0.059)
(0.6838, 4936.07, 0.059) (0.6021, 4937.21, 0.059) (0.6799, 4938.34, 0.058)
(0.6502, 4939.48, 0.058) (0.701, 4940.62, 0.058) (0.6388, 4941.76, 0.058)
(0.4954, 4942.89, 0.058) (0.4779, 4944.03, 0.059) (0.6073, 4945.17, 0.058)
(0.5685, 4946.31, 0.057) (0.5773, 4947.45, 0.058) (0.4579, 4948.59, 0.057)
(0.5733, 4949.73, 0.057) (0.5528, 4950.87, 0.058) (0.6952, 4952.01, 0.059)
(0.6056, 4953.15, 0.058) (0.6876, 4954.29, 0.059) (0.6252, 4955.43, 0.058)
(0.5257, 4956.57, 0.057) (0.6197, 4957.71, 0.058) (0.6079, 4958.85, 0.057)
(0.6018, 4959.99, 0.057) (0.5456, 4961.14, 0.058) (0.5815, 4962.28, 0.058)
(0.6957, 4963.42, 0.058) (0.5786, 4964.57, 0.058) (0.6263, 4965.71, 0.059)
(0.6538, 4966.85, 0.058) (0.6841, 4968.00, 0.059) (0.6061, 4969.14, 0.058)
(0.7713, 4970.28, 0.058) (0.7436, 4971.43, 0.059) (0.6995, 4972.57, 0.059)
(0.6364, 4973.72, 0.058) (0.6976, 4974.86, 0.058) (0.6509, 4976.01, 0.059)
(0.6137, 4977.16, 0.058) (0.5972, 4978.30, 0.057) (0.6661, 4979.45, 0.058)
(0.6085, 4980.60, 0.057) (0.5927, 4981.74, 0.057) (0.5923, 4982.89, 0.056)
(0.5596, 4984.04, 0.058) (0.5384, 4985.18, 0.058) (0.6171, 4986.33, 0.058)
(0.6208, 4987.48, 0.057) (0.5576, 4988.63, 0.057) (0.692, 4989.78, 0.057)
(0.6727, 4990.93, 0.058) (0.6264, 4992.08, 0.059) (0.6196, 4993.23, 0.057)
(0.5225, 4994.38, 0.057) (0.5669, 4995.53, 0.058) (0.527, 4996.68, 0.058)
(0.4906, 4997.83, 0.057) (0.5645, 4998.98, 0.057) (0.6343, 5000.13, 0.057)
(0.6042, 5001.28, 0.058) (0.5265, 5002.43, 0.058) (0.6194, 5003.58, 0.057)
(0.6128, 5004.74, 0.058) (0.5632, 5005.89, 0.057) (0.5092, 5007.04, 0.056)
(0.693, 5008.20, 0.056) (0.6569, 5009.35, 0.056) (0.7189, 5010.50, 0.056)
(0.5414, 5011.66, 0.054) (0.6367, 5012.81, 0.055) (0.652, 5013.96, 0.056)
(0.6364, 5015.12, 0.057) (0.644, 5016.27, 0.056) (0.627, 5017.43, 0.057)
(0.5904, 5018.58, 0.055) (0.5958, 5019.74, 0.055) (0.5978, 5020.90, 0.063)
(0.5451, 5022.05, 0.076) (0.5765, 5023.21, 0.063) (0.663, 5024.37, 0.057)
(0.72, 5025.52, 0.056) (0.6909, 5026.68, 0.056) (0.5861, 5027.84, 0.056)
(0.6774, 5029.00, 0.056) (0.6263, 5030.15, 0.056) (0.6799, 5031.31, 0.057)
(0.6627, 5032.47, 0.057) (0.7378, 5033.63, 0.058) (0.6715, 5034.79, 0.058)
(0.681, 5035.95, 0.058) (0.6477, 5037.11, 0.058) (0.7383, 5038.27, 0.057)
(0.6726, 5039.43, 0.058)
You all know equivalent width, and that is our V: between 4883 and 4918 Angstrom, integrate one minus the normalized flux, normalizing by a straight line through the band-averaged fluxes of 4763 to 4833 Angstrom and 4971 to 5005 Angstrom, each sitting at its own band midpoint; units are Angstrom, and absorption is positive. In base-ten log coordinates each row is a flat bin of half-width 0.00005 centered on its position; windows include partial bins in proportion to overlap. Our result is 6.0 Angstrom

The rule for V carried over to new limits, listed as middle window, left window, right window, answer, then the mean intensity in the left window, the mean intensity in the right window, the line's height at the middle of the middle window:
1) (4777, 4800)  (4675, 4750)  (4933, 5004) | 1.26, 0.502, 0.611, 0.534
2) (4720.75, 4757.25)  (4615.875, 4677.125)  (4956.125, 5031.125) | 2.37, 0.486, 0.618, 0.521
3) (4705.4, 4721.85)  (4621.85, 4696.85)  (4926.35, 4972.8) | 0.68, 0.495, 0.609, 0.517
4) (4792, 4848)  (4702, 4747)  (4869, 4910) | -3.74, 0.5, 0.494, 0.496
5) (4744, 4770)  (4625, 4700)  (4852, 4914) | 0.53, 0.497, 0.507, 0.501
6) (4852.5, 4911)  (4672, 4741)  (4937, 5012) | 5.86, 0.494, 0.61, 0.57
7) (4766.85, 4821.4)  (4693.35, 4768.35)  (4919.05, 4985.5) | 2.41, 0.497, 0.614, 0.53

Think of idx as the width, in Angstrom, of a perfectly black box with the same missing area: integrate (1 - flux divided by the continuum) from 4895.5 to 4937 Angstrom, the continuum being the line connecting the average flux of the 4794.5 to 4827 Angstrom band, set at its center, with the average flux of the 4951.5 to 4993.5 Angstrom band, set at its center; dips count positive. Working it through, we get 5.58 Angstrom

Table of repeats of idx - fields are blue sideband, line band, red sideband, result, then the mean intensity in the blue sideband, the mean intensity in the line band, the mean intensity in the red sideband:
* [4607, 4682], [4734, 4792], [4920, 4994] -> 4.5 Angstrom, 0.491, 0.497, 0.615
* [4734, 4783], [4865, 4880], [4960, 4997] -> 0.8 Angstrom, 0.496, 0.534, 0.624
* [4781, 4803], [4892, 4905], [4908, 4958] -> 2.3 Angstrom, 0.51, 0.458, 0.57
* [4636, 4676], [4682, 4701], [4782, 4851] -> -0.6 Angstrom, 0.491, 0.515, 0.525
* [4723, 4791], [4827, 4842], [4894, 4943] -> -1.4 Angstrom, 0.493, 0.558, 0.528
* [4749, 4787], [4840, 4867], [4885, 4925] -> -3.9 Angstrom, 0.484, 0.559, 0.491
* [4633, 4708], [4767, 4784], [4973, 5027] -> 1.6 Angstrom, 0.501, 0.485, 0.61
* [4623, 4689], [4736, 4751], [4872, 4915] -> -0.5 Angstrom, 0.494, 0.507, 0.487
